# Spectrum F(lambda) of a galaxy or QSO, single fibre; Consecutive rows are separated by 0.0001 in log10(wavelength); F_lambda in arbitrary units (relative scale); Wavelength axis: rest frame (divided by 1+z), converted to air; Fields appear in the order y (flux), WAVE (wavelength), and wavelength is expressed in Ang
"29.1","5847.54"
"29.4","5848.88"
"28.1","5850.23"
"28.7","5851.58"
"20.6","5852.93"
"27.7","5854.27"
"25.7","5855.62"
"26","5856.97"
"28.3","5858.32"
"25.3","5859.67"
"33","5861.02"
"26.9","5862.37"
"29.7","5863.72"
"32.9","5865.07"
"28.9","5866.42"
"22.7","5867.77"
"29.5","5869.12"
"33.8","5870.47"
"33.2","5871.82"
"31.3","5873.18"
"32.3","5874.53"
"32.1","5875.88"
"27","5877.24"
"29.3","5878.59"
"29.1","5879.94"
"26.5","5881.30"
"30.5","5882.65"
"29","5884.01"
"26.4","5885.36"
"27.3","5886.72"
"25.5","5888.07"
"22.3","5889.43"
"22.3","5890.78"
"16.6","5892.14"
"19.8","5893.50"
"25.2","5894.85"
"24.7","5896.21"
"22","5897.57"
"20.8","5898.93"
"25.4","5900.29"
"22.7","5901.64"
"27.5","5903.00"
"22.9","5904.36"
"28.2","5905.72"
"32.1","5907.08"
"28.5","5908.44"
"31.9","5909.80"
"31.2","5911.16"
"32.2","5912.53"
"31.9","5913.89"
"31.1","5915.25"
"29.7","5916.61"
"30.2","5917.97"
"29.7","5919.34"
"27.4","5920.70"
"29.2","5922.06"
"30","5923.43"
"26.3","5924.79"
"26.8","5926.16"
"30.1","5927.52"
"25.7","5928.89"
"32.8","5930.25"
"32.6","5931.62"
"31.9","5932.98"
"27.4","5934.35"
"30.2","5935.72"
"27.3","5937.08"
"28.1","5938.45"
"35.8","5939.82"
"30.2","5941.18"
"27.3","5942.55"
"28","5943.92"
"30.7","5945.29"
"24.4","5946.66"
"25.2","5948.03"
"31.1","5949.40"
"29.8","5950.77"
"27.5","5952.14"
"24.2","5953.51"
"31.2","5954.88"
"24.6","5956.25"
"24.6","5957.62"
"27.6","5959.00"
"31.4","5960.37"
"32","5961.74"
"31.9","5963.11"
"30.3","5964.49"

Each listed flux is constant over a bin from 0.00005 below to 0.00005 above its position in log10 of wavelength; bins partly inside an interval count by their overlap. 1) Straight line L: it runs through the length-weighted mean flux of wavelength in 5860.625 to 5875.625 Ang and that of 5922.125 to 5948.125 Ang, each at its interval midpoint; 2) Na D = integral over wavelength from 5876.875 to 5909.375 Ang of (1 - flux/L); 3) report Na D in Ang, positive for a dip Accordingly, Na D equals 4.8 Ang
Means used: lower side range 30.4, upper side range 29.1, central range 25.5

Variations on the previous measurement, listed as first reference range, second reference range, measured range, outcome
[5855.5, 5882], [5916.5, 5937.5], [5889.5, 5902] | 3.0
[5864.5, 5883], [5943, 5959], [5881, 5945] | 1.9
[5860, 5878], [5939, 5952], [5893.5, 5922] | 1.9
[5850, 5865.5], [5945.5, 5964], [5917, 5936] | -0.9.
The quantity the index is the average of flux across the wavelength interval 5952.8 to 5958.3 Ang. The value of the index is 26.2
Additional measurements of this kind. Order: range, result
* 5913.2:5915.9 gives 31.5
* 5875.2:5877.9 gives 29.5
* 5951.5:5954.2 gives 25.8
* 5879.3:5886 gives 28.3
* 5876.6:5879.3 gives 28.3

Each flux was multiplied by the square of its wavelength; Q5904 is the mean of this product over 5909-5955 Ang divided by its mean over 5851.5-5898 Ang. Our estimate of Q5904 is 1.10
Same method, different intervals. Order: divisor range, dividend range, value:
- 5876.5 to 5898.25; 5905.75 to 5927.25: 1.19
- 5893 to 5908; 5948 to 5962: 1.16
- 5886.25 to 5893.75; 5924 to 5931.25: 1.30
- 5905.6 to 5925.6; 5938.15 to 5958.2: 0.95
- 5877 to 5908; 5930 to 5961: 1.16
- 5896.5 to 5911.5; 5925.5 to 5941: 1.14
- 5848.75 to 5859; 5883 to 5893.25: 0.92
